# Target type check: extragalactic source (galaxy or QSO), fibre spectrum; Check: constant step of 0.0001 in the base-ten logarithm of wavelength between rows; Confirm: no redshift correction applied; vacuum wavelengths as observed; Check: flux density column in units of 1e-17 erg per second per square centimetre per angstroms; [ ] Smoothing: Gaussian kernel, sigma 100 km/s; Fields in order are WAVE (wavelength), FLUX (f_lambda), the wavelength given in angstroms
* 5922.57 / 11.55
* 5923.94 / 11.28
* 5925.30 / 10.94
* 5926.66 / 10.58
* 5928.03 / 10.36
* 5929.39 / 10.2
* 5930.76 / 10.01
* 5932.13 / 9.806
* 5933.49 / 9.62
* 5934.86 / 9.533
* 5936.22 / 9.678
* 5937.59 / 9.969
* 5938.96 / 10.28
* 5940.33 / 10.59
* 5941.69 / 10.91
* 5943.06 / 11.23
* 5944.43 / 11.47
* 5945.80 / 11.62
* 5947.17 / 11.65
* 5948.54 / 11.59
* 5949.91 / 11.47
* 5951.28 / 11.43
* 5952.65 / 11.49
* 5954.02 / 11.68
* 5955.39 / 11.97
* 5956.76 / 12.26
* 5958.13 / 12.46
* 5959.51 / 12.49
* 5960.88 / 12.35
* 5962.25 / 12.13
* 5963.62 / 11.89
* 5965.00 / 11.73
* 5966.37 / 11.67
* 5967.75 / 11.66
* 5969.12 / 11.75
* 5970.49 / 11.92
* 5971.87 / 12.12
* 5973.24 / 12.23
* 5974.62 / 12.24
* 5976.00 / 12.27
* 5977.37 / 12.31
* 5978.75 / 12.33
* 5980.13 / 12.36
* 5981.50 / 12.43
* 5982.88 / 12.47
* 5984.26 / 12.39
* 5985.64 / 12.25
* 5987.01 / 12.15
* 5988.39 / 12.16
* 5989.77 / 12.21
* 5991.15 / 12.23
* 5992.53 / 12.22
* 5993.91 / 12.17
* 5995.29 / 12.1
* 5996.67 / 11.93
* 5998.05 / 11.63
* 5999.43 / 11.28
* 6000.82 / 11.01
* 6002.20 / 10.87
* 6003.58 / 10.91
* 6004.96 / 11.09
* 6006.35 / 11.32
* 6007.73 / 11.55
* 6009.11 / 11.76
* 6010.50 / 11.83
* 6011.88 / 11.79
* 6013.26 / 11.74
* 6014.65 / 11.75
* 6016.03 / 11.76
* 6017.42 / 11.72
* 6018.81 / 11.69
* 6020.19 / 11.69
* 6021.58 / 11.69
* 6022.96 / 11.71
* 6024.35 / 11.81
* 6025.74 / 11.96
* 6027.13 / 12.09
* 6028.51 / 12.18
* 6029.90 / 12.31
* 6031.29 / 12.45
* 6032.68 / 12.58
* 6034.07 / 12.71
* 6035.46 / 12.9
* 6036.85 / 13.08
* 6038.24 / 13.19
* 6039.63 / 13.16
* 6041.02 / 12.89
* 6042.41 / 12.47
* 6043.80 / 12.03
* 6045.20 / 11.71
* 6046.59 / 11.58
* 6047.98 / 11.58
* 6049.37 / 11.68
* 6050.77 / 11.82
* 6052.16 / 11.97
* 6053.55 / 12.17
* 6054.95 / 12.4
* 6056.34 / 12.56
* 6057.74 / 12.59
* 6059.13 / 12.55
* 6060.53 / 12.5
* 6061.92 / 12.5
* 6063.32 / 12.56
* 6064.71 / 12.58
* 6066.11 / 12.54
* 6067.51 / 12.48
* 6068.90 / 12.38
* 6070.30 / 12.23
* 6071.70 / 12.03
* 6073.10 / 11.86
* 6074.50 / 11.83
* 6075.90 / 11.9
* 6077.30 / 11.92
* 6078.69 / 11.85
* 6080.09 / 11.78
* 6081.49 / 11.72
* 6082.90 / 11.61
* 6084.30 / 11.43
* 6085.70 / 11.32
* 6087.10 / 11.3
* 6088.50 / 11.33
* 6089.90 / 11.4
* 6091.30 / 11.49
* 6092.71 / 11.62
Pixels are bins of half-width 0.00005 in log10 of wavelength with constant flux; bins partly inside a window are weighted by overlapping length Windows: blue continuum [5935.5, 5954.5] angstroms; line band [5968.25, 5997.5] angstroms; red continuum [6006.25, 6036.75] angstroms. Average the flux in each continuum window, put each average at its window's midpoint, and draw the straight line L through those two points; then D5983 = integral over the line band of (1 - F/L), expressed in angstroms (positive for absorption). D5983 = -1.71 angstroms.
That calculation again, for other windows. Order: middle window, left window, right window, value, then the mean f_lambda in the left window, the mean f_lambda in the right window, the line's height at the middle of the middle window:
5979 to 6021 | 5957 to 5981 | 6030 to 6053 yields 1.4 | 12.1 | 12.4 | 12.2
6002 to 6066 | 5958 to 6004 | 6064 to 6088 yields -0.7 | 12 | 11.9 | 12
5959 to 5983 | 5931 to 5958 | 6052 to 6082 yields -1.9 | 11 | 12.2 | 11.2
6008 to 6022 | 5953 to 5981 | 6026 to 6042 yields 0.9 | 12.1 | 12.7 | 12.5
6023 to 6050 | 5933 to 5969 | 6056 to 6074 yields -0.4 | 11.4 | 12.4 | 12.1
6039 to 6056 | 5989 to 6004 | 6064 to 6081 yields -0.2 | 11.7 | 12.1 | 12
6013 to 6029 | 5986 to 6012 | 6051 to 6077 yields 0.1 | 11.7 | 12.3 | 11.9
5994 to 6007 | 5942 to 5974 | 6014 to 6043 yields 0.8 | 11.8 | 12.3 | 12.1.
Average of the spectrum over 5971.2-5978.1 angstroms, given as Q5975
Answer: 12.2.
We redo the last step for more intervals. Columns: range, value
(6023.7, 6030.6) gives 12.1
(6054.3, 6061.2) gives 12.5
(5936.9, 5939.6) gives 10.1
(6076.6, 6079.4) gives 11.9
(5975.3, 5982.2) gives 12.3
